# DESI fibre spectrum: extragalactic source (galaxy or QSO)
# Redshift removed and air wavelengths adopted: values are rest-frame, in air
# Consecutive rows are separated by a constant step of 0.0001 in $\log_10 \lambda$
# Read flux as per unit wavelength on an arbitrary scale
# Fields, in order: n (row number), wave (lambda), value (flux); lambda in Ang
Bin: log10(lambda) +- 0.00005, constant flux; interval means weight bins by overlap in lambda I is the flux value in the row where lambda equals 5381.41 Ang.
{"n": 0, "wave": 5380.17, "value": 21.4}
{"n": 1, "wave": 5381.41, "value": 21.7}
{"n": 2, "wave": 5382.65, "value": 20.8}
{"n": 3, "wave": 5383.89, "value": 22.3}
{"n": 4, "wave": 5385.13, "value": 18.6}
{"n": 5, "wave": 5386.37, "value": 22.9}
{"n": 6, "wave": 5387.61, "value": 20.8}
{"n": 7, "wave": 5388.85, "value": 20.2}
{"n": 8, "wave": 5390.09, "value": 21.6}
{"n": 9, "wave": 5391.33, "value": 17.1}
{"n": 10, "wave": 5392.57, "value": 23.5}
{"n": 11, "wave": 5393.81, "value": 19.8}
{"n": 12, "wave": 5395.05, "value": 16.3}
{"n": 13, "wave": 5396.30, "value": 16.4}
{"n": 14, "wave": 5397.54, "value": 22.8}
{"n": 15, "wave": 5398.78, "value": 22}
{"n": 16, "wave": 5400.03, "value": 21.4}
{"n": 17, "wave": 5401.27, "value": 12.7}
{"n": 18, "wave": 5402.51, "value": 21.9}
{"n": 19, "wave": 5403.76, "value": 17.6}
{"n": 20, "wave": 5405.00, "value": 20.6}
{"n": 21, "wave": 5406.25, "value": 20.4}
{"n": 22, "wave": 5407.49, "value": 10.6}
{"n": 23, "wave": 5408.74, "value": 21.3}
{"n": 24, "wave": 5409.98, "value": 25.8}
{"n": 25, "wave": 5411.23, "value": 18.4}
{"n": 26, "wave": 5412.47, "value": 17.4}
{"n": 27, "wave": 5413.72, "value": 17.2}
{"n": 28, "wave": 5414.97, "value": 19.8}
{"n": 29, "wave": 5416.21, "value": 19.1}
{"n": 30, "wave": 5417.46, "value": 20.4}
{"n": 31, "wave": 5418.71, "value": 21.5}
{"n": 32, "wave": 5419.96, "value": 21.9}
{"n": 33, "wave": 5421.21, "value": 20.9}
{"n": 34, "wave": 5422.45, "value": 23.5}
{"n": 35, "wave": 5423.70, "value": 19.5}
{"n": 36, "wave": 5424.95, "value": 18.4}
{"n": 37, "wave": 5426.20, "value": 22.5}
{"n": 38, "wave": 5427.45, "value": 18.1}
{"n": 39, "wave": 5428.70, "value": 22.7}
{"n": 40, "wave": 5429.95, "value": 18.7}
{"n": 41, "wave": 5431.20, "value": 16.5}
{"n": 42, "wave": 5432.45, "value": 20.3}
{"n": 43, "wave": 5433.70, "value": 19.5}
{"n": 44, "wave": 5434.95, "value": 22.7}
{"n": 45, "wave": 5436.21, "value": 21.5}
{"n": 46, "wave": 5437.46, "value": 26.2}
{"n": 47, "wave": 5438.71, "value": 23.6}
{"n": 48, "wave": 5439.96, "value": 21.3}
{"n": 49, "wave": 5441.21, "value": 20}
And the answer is 21.7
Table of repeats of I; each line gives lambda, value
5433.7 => 19.5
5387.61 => 20.8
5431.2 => 16.5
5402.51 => 21.9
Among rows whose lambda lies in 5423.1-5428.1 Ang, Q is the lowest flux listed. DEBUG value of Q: 18.1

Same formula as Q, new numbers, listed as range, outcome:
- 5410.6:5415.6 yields 17.2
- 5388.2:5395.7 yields 16.3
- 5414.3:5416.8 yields 19.1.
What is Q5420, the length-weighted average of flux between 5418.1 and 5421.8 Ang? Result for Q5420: 21.4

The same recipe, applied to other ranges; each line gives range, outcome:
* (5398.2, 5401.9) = 18.7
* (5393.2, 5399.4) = 19.5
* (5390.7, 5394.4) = 20.2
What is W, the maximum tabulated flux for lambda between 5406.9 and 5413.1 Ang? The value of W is 25.8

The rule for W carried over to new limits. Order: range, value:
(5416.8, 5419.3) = 21.5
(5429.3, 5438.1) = 26.2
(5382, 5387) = 22.9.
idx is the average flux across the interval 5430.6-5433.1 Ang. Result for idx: 18.4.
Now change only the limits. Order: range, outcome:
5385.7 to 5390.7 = 21.4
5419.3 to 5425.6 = 20.9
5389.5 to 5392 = 19.4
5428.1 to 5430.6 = 20.6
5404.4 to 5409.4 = 18.3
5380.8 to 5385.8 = 20.9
